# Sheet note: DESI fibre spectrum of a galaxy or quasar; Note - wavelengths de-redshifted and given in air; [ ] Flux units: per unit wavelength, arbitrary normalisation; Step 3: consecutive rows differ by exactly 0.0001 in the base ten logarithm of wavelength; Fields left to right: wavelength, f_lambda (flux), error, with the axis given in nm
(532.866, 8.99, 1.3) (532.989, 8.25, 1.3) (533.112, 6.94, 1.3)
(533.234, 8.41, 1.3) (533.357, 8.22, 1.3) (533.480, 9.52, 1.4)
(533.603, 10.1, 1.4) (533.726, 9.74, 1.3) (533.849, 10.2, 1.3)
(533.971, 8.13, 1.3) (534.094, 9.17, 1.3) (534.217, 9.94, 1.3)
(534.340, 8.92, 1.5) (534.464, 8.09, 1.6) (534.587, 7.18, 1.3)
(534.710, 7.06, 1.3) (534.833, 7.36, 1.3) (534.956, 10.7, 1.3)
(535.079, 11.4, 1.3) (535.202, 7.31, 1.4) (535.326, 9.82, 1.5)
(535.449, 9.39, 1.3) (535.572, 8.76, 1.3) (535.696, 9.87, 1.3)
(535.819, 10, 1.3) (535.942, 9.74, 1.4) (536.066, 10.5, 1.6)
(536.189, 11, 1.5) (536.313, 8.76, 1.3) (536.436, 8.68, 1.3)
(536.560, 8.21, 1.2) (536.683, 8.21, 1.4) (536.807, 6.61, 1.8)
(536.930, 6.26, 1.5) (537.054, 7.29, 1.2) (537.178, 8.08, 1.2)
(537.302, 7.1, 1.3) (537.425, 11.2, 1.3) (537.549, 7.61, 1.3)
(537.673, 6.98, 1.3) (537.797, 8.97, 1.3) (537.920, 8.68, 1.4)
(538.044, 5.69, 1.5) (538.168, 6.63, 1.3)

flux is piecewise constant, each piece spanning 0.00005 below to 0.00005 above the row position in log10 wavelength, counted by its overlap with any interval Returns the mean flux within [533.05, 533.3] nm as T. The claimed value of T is 7.69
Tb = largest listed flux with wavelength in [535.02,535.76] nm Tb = 11.4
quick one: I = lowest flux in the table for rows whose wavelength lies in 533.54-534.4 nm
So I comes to 8.13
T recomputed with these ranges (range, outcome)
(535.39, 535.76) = 9.34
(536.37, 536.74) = 8.39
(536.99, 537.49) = 8.4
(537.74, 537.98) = 8.85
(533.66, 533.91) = 9.98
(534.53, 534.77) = 7.12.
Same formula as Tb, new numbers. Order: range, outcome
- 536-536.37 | 11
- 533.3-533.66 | 10.1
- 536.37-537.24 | 8.68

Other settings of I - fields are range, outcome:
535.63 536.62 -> 8.21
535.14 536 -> 7.31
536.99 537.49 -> 7.1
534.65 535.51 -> 7.06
